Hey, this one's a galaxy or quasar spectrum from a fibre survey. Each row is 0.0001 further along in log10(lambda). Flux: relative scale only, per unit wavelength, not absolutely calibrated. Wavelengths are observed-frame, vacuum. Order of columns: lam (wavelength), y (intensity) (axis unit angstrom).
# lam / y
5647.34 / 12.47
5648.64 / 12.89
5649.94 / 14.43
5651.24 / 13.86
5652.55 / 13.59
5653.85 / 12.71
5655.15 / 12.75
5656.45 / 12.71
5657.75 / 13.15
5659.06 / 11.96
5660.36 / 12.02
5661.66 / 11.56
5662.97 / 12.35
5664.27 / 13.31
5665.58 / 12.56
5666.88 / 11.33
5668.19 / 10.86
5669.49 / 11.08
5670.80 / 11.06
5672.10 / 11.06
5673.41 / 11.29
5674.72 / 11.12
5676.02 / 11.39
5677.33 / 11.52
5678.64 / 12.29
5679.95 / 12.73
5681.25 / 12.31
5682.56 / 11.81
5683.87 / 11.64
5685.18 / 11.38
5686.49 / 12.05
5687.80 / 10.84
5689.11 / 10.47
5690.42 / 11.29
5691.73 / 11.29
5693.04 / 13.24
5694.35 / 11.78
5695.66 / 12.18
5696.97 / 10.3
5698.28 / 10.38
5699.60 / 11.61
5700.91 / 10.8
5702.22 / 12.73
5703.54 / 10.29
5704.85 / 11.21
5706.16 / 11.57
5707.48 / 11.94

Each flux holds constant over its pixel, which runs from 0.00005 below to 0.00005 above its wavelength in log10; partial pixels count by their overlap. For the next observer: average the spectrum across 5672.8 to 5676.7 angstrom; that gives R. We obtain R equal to 11.3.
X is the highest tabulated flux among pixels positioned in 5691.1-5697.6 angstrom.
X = 13.24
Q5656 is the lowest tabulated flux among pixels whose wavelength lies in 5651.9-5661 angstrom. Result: 11.96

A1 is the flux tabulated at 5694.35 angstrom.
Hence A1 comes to 11.78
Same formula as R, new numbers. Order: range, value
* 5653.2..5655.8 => 12.7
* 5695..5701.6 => 11.1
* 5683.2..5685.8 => 11.5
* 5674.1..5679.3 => 11.6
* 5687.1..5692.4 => 11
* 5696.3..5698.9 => 10.4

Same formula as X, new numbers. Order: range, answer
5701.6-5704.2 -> 12.73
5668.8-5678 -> 11.52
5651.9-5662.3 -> 13.59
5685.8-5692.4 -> 12.05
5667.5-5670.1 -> 11.08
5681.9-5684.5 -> 11.81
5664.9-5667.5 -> 12.56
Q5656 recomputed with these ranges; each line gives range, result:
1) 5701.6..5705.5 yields 10.29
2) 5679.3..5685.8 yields 11.38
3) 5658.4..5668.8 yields 10.86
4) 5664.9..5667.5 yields 11.33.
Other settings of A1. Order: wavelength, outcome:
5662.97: 12.35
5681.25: 12.31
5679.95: 12.73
